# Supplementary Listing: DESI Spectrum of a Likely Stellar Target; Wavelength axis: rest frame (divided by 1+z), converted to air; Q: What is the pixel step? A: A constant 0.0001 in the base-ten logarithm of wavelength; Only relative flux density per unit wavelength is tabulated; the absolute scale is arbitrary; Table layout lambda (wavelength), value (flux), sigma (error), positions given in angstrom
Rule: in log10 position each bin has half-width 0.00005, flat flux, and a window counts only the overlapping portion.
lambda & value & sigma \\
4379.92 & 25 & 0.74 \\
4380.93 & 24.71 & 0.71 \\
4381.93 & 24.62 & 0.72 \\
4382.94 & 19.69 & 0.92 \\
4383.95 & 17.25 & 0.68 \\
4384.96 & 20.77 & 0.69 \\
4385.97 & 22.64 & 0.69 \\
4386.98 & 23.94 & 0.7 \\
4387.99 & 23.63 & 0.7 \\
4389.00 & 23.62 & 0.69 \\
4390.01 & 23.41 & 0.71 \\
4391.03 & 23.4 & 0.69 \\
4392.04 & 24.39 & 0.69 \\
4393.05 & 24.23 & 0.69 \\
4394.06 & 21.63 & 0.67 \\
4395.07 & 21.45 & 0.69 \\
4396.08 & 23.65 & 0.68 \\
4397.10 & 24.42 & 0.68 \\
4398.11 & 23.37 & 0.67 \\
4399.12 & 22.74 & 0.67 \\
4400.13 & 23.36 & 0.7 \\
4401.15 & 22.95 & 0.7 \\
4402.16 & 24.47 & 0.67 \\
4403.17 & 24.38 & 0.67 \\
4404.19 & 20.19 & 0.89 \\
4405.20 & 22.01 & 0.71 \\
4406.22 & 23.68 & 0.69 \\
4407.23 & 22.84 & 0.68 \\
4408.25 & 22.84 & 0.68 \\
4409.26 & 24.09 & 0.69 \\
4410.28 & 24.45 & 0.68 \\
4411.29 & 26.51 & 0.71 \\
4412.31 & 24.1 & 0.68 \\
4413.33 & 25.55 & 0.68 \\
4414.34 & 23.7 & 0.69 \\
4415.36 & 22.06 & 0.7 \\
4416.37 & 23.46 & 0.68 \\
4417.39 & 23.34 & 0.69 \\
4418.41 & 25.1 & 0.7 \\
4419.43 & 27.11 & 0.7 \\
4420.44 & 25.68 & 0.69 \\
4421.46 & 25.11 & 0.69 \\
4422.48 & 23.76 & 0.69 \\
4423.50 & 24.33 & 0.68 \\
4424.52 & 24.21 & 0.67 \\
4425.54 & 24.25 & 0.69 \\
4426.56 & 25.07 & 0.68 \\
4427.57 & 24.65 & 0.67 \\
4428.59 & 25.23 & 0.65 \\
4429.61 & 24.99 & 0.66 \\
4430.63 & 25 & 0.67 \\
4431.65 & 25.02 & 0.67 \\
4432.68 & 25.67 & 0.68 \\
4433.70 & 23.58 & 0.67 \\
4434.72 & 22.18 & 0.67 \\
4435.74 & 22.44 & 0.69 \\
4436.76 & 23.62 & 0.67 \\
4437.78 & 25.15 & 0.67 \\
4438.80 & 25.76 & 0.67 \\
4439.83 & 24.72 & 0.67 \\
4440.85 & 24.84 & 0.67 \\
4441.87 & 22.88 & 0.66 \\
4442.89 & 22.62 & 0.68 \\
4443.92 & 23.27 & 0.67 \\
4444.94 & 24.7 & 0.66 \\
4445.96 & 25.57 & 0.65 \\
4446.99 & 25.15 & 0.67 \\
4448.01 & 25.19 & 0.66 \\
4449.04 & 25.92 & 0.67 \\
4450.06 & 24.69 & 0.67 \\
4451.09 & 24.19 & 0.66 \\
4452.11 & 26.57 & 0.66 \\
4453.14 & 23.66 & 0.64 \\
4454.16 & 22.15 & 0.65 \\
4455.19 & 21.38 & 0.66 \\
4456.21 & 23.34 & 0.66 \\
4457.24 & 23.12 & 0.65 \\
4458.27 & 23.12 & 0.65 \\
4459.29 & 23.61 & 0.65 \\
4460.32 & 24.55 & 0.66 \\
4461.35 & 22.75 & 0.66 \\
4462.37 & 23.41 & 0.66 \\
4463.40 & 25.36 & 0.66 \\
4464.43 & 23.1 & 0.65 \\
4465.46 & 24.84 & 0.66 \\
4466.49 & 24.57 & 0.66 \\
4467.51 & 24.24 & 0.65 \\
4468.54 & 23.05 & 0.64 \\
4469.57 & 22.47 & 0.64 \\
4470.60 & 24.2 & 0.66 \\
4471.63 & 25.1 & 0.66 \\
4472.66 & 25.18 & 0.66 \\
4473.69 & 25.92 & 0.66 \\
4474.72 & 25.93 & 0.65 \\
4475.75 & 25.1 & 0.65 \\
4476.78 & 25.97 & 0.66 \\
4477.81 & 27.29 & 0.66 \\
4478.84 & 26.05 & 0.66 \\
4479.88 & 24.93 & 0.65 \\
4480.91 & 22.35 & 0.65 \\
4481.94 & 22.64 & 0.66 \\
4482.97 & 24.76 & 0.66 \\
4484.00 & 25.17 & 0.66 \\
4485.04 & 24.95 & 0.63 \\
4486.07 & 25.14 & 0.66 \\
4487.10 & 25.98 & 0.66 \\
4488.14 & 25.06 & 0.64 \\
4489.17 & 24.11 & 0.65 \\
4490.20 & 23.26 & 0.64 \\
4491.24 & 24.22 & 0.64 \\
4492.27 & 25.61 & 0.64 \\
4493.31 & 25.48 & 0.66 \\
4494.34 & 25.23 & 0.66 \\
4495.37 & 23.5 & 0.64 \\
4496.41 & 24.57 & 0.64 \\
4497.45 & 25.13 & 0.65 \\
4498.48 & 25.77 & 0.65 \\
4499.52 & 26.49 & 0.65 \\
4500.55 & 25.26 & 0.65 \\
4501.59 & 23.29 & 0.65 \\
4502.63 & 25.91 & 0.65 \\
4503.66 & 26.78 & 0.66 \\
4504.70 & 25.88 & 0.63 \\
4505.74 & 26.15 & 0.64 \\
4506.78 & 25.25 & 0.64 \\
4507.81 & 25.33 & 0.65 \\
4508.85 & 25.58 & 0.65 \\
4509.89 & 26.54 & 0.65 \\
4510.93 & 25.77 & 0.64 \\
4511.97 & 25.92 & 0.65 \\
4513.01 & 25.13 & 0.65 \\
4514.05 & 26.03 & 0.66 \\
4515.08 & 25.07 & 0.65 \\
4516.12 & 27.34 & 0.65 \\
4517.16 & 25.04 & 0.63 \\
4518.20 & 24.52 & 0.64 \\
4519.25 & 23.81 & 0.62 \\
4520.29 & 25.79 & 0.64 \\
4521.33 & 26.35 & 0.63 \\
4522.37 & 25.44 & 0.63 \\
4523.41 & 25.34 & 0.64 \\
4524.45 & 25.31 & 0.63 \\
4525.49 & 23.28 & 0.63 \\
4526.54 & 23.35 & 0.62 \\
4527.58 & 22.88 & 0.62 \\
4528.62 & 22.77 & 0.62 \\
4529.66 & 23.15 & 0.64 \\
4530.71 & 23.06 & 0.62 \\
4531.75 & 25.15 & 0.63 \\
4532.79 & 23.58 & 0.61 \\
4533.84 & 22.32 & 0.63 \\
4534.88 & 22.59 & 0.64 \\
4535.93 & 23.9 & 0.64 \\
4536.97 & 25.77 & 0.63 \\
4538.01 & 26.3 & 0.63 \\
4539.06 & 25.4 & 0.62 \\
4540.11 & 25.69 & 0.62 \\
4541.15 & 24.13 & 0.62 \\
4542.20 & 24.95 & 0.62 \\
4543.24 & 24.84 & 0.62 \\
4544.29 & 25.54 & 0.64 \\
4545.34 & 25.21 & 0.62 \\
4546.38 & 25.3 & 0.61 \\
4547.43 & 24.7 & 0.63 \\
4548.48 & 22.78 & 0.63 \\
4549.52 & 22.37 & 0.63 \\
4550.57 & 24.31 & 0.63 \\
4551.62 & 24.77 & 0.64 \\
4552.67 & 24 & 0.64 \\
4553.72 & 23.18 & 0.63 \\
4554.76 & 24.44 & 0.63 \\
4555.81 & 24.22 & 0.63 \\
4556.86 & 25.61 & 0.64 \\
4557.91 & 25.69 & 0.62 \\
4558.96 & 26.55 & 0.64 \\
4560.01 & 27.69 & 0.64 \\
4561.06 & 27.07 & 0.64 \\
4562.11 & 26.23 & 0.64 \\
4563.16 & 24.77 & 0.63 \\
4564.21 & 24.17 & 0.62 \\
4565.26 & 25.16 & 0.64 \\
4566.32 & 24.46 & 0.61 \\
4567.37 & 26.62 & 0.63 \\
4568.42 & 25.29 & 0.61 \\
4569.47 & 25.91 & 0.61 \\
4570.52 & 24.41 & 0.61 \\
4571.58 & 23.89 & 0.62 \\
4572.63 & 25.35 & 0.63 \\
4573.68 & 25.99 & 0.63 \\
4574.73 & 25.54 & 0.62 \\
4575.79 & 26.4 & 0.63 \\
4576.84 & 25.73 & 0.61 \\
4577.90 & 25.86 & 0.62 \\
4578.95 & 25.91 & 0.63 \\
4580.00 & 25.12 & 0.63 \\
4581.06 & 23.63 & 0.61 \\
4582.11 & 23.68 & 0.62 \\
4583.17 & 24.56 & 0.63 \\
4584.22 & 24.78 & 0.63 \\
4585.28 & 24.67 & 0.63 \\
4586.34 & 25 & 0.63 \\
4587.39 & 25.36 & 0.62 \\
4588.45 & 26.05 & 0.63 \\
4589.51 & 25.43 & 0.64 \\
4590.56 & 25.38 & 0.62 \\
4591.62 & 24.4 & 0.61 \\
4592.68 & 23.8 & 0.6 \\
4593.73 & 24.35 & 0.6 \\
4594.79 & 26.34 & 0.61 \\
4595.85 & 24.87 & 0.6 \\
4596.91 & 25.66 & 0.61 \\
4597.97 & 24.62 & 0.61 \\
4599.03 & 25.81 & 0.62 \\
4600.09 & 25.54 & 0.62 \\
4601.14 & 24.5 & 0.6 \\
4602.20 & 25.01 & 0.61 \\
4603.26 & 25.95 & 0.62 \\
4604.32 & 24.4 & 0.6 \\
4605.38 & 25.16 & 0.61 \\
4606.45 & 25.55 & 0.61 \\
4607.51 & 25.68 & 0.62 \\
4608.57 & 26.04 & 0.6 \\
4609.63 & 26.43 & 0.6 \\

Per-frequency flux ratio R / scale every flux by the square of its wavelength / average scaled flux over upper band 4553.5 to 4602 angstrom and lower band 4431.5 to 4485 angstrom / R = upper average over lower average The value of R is 1.09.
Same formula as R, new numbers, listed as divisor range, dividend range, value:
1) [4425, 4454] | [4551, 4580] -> 1.10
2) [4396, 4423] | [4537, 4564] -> 1.12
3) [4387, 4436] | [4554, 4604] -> 1.14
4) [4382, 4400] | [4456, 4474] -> 1.09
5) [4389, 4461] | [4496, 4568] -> 1.09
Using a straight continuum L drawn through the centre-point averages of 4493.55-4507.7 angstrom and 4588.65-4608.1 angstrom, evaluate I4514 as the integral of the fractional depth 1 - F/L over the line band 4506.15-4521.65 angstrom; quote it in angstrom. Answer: -0.1 angstrom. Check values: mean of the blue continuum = 25.3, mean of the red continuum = 25.2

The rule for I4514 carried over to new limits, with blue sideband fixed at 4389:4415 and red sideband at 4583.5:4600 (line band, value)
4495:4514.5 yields -0.9 angstrom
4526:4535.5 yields 0.5 angstrom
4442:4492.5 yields -0.7 angstrom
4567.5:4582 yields -0.2 angstrom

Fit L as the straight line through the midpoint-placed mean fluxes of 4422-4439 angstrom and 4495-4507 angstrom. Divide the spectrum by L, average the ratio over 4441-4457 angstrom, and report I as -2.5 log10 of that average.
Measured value 0.02 mag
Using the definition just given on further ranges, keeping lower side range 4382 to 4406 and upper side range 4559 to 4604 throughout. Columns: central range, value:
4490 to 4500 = -0.04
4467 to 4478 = -0.05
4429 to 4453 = -0.05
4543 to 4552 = 0.02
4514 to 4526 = -0.04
